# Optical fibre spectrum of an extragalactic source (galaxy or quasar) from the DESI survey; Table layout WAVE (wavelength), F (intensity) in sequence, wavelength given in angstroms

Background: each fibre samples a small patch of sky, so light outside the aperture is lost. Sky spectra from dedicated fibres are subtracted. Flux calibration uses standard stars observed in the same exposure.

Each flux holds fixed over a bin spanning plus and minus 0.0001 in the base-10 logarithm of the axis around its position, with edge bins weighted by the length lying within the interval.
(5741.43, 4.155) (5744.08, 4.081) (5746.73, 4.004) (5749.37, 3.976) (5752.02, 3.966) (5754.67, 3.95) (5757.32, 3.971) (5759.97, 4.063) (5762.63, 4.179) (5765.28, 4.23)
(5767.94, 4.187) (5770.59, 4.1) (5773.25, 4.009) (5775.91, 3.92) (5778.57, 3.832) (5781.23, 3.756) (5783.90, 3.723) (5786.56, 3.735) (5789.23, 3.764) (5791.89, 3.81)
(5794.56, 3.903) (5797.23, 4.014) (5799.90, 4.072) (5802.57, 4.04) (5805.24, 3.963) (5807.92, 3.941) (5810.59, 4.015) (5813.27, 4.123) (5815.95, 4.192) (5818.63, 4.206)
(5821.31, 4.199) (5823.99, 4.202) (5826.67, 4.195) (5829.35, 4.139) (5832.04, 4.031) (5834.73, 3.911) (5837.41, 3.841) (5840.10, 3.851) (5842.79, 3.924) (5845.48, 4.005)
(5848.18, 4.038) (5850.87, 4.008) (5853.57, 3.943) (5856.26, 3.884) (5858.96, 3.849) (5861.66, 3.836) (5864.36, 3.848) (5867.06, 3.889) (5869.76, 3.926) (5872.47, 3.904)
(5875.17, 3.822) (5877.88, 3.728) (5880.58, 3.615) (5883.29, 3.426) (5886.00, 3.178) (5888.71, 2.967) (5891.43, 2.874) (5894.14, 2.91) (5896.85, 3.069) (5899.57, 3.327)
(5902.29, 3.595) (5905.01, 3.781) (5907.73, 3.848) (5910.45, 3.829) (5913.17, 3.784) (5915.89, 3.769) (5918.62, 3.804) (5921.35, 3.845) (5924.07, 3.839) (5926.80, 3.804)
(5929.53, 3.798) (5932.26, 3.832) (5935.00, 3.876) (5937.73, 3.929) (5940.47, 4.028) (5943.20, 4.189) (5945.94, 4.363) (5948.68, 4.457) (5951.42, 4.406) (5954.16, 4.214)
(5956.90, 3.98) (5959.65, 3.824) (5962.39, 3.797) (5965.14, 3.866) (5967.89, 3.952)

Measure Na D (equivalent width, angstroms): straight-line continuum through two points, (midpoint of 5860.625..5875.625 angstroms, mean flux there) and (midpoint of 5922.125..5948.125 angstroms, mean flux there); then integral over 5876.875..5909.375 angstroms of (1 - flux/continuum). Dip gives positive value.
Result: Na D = 4.6 angstroms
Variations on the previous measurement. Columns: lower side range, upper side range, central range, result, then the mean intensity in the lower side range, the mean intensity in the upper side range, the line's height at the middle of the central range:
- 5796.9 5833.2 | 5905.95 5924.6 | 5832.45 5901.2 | 5.03 angstroms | 4.1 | 3.82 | 3.95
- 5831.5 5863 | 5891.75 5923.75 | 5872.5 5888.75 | 0.89 angstroms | 3.92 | 3.58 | 3.74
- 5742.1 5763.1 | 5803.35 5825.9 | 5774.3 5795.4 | 1.34 angstroms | 4.02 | 4.11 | 4.06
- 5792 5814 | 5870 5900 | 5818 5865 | -3.73 angstroms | 3.99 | 3.37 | 3.7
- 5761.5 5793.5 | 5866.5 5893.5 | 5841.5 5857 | -1.43 angstroms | 3.94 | 3.51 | 3.63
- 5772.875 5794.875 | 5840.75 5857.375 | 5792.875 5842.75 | -1.91 angstroms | 3.82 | 3.96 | 3.89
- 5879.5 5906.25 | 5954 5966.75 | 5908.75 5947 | -3.21 angstroms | 3.27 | 3.91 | 3.6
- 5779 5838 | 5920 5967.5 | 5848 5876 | 0.66 angstroms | 3.99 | 4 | 3.99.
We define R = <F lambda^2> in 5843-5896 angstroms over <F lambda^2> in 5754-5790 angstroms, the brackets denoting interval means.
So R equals 1.0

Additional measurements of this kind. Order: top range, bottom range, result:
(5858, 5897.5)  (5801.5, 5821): 0.89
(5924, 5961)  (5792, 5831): 1.04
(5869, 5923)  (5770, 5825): 0.92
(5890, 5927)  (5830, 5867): 0.93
